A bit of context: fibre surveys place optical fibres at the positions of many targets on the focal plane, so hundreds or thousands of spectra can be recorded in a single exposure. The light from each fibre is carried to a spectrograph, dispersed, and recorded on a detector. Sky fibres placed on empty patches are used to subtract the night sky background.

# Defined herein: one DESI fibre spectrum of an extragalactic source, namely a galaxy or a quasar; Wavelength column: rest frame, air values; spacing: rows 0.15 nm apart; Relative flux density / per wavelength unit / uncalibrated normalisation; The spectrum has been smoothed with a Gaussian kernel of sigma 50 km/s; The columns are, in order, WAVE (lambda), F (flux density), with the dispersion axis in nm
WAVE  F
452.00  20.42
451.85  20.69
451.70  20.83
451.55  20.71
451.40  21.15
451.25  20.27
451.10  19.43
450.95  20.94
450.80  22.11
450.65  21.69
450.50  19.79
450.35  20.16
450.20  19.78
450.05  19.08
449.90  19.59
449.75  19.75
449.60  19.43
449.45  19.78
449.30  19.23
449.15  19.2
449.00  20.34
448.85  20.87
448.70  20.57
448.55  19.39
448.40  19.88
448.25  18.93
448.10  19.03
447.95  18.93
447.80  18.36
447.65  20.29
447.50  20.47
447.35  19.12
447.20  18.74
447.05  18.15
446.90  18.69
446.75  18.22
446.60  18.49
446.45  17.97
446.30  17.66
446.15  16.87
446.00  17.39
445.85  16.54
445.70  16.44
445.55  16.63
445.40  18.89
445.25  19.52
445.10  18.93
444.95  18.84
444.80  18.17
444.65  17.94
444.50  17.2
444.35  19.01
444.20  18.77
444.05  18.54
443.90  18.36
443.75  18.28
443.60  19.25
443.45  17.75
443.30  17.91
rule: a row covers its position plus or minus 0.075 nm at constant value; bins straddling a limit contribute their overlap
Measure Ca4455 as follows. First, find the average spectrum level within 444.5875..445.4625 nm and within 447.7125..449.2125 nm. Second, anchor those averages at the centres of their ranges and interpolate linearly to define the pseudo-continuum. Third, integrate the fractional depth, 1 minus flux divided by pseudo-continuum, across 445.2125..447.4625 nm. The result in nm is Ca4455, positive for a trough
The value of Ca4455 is 0.127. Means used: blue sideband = 18.7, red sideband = 19.6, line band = 18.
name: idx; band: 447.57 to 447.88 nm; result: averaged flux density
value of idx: 19.3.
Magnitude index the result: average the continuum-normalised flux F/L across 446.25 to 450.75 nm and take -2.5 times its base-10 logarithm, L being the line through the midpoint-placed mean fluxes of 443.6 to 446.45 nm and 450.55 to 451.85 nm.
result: 0.012 mag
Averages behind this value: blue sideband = 18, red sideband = 20.9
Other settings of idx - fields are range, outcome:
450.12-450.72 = 20.3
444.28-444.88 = 18.1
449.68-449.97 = 19.7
